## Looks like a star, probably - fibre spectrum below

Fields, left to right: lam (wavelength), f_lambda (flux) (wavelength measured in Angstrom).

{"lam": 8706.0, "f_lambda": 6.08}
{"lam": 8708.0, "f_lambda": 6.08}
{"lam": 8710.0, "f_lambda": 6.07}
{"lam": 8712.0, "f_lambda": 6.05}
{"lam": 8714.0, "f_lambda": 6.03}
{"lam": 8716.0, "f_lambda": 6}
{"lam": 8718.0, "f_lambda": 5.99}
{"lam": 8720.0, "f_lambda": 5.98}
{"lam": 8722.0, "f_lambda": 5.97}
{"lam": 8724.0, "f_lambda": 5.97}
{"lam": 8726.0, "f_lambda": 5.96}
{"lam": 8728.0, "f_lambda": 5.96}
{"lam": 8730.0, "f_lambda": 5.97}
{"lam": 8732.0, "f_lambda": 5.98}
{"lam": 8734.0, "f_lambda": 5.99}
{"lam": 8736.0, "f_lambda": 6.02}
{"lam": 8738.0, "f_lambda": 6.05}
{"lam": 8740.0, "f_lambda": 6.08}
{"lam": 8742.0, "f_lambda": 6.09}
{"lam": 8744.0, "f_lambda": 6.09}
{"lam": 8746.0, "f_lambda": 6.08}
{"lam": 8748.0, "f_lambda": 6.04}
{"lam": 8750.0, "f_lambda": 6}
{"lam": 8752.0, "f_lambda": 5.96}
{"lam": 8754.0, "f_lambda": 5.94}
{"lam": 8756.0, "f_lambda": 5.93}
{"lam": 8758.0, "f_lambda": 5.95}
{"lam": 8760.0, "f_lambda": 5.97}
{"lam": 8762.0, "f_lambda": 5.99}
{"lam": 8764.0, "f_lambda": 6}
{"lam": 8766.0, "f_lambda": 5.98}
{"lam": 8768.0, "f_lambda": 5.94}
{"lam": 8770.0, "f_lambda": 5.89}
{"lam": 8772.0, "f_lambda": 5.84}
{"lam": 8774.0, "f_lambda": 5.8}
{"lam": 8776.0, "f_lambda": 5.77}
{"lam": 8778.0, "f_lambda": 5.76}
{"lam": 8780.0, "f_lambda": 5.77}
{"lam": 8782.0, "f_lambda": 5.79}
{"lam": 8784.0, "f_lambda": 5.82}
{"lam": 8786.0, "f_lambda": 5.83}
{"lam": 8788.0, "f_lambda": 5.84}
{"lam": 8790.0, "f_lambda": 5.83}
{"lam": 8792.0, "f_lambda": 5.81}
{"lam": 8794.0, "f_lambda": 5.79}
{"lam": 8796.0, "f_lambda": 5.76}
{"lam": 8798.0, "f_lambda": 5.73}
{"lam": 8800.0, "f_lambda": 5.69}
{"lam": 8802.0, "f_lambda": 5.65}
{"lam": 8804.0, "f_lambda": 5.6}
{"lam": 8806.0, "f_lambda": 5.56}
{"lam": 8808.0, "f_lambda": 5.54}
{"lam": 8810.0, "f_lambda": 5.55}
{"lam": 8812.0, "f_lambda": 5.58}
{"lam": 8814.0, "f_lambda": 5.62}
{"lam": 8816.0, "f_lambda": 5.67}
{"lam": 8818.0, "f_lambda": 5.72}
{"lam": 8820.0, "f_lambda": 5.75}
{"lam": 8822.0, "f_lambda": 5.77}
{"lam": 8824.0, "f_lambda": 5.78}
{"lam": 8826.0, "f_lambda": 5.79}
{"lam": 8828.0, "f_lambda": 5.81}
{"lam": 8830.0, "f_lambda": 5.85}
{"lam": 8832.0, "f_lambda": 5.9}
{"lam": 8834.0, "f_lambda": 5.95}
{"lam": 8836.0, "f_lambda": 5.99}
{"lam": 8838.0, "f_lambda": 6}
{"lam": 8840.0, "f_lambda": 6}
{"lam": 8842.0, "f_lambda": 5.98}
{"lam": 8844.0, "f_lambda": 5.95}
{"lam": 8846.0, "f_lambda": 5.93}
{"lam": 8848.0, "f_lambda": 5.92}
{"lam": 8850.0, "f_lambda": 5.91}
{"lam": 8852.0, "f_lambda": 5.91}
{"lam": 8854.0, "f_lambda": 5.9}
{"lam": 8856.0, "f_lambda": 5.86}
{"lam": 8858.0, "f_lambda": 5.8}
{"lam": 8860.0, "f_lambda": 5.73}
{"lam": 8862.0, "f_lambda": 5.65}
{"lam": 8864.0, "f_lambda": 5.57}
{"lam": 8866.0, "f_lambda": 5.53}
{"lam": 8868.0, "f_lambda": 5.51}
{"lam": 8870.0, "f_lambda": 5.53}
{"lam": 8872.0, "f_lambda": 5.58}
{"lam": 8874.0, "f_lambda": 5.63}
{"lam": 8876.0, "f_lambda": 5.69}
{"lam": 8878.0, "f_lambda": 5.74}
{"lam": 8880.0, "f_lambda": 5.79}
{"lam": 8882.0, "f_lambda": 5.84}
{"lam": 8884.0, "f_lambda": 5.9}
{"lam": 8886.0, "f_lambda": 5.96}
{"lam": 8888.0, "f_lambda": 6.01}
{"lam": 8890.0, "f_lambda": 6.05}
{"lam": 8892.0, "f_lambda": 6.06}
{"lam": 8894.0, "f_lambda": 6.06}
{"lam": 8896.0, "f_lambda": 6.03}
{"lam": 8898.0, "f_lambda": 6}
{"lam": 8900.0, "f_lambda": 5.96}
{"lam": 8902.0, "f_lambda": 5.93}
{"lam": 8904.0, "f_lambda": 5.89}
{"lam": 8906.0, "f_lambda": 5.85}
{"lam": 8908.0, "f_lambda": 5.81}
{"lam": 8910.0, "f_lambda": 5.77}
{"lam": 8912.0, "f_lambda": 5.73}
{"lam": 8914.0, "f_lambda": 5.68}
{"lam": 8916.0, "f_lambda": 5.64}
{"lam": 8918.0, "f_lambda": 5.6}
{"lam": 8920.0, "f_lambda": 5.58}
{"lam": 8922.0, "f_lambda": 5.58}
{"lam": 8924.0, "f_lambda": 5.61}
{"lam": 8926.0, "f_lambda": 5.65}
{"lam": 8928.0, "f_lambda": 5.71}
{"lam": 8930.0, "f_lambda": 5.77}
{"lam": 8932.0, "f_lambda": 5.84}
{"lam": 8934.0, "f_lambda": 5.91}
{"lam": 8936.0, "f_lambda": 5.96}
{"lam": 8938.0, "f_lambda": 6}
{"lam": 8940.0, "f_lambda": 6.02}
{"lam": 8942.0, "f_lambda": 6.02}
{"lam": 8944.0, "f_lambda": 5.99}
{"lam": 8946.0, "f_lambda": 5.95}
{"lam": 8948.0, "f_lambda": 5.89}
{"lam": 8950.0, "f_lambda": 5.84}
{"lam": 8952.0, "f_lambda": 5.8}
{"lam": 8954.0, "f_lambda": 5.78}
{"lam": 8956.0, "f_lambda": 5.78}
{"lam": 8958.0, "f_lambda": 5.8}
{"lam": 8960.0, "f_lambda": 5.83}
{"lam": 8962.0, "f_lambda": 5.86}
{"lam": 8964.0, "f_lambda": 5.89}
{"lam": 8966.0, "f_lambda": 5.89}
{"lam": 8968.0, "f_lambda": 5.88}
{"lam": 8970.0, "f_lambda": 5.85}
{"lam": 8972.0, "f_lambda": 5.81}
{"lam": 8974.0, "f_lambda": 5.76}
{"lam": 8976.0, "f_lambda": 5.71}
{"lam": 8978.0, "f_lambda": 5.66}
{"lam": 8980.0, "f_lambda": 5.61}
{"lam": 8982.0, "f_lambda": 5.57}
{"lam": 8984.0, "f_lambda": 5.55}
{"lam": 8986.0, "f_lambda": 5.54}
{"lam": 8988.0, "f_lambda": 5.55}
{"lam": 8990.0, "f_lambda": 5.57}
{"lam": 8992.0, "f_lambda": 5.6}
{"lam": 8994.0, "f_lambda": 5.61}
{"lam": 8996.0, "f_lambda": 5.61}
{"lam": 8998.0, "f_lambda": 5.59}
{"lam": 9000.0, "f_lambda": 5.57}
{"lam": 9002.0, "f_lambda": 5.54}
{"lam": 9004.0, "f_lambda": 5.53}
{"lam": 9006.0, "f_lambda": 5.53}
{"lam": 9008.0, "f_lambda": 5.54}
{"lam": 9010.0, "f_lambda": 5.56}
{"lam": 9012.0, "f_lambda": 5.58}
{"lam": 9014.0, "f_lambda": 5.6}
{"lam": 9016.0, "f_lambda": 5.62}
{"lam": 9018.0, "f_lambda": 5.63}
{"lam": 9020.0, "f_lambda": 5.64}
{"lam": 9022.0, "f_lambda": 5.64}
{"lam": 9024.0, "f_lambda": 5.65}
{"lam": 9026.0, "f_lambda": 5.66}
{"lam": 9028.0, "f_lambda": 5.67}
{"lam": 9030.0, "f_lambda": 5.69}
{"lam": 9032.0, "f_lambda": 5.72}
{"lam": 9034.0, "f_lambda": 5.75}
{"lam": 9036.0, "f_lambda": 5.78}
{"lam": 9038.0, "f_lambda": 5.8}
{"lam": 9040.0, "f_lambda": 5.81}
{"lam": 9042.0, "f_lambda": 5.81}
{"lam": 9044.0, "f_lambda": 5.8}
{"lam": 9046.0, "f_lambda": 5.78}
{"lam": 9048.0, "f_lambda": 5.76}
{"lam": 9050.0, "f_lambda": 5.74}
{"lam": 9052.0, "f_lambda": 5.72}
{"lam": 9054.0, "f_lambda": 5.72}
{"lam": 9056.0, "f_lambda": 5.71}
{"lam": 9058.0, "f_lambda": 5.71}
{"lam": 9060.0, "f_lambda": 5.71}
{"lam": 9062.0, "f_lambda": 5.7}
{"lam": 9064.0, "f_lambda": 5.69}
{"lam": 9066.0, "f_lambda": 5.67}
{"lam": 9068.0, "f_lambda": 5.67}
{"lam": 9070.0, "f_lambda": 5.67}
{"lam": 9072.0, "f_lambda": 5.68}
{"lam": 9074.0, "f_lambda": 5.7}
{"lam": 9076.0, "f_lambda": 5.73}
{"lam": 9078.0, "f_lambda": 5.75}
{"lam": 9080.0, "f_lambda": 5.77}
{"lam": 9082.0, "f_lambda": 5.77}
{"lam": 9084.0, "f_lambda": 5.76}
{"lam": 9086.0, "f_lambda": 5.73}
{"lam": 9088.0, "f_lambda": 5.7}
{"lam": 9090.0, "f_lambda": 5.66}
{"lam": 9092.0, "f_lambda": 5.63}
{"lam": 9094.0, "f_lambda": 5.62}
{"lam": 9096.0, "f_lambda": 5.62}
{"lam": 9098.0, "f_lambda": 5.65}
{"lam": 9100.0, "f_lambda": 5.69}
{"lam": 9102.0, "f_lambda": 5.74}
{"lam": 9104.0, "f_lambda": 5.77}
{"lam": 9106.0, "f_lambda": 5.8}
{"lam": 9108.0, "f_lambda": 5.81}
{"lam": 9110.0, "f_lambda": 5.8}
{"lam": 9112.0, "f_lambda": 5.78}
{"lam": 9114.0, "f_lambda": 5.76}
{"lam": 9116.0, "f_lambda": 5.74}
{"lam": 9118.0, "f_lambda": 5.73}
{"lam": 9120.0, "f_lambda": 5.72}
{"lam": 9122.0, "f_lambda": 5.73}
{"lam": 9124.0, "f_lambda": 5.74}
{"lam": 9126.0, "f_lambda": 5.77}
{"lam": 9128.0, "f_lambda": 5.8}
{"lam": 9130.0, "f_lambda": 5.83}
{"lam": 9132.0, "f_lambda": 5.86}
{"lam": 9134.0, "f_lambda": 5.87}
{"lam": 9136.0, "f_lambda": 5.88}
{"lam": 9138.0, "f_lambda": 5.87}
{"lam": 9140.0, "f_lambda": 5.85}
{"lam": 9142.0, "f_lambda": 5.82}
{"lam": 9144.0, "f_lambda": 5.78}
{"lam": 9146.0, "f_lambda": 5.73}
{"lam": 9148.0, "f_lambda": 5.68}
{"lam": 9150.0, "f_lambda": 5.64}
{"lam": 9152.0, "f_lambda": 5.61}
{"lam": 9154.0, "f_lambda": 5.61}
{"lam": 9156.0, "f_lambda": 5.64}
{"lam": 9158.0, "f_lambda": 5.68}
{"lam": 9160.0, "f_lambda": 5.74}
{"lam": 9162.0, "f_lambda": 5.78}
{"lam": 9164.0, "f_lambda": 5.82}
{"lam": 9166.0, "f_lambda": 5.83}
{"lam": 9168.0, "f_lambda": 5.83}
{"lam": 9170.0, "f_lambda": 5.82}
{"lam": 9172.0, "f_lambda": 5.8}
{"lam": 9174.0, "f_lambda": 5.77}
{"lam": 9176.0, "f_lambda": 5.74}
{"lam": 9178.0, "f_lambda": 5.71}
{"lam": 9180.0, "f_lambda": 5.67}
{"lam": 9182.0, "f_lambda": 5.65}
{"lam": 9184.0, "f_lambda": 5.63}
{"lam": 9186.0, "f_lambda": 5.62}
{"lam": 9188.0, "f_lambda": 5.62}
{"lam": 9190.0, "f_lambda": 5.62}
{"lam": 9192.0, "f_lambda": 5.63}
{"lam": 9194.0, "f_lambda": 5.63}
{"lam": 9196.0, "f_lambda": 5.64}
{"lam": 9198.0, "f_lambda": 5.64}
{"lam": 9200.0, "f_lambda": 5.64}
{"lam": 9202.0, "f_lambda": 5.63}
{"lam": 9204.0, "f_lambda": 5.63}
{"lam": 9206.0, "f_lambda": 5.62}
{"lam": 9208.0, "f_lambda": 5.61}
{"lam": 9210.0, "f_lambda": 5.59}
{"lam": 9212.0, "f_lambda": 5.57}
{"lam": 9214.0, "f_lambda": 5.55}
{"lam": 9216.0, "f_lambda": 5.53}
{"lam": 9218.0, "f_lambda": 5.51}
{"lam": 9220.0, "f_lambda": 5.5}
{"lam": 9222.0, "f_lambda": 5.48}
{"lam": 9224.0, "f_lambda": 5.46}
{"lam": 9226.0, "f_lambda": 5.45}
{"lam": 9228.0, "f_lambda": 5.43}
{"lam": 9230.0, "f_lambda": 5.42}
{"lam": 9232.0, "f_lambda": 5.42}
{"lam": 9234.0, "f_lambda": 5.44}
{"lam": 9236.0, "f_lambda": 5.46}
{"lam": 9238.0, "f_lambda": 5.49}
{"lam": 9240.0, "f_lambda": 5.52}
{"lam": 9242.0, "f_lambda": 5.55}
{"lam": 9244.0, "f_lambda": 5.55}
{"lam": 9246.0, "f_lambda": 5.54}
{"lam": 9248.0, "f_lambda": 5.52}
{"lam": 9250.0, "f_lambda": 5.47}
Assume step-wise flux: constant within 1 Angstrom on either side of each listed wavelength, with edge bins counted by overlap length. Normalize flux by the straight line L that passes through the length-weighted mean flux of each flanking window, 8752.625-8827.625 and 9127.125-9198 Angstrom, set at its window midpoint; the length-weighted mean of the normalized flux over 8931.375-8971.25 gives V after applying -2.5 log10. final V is -0.024 mag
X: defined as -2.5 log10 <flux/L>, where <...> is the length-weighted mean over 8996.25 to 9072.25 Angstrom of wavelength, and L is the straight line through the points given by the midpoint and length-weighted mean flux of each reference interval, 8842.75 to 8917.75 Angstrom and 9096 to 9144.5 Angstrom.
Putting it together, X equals 0.02 mag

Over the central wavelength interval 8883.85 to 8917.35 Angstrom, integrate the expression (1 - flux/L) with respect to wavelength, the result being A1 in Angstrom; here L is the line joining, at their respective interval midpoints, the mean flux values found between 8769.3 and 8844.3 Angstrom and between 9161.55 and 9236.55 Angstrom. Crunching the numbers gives -0.9 Angstrom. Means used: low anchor 5.78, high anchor 5.62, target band 5.9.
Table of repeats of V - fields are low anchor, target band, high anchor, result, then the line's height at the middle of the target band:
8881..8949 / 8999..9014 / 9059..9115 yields 0.04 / 5.78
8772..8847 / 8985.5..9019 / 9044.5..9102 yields 0.03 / 5.73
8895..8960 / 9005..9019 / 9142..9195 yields 0.04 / 5.78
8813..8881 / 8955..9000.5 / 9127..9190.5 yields 0.01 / 5.77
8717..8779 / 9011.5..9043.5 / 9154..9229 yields 0.01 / 5.76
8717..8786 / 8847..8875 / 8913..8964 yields 0.03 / 5.86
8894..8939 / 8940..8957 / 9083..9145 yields -0.02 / 5.79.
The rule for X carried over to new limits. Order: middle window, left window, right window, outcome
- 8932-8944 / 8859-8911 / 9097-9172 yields -0.03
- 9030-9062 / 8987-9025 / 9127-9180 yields -0.02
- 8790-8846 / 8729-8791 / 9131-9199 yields 0.02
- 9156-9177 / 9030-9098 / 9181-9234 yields -0.03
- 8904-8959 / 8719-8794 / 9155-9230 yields 0.00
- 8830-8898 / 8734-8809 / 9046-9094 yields 0.00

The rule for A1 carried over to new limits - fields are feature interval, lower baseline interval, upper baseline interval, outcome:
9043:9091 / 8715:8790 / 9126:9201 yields 0.49 Angstrom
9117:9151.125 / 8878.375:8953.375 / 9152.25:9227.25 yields -0.57 Angstrom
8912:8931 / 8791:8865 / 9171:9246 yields 0.27 Angstrom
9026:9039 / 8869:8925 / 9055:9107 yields 0.00 Angstrom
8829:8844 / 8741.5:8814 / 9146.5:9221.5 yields -0.37 Angstrom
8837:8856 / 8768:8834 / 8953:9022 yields -0.69 Angstrom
